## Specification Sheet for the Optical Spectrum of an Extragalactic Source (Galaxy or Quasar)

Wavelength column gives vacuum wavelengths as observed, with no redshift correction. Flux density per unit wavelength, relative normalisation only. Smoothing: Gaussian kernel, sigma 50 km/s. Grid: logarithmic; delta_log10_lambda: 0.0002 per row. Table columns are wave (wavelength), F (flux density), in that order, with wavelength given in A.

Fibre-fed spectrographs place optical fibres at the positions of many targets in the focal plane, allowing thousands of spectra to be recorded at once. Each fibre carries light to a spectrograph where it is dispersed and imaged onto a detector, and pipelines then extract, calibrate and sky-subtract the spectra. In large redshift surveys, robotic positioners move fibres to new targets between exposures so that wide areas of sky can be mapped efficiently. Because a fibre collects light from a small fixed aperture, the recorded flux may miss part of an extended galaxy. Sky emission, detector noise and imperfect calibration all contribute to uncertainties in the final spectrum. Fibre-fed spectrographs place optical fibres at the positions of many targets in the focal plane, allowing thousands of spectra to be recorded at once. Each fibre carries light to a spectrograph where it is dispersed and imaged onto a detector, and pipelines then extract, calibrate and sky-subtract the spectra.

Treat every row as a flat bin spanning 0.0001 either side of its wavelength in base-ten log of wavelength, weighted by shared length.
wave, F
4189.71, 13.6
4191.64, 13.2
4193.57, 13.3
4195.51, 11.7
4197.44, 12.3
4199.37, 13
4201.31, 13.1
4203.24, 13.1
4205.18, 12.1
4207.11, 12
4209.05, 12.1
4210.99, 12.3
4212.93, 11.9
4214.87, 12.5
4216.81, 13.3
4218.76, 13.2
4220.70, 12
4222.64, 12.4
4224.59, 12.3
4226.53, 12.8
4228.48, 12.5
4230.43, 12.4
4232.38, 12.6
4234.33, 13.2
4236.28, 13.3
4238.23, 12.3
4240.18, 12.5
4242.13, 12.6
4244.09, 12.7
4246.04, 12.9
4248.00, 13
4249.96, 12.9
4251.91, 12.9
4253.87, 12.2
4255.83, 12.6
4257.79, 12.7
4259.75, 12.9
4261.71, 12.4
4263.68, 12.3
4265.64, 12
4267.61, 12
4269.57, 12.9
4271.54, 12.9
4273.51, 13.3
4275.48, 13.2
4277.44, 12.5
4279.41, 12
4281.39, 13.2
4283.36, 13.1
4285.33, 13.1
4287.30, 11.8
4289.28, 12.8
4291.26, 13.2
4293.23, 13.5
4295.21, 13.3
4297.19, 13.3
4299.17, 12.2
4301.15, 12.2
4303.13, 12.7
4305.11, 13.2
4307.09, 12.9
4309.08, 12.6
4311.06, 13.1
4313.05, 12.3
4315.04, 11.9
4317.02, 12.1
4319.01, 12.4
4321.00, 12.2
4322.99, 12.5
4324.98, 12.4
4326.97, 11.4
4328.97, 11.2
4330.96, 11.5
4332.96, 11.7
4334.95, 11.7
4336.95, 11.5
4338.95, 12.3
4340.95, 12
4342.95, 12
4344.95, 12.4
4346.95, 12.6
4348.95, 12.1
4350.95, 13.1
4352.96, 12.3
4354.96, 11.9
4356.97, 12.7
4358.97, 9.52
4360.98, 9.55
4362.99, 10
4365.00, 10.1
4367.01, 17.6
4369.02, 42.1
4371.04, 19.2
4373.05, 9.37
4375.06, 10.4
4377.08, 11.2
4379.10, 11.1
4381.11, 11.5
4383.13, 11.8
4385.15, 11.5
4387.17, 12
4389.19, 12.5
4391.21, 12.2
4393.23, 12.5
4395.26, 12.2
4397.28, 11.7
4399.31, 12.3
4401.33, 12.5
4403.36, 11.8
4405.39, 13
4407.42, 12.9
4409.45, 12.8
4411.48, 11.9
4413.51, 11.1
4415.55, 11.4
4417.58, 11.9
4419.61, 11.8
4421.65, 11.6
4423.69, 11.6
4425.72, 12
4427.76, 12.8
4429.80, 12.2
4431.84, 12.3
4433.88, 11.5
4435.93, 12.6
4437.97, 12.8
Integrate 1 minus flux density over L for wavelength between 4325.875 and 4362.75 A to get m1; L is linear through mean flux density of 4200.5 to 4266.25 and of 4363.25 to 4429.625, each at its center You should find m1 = 3.46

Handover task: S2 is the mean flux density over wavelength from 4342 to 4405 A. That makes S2 13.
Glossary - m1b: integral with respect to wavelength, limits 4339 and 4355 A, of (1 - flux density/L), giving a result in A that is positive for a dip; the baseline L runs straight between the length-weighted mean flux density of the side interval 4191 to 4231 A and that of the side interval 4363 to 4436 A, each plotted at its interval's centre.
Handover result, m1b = 0.67 A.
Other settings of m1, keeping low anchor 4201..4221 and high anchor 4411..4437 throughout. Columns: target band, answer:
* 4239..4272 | -0.6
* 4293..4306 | -0.7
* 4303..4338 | 0.1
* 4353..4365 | 1.3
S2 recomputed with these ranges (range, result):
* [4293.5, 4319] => 12.7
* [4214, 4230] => 12.6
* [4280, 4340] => 12.4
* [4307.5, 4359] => 12.1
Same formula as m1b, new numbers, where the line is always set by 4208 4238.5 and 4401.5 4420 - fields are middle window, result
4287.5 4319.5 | -0.89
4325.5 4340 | 0.77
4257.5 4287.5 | -0.53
